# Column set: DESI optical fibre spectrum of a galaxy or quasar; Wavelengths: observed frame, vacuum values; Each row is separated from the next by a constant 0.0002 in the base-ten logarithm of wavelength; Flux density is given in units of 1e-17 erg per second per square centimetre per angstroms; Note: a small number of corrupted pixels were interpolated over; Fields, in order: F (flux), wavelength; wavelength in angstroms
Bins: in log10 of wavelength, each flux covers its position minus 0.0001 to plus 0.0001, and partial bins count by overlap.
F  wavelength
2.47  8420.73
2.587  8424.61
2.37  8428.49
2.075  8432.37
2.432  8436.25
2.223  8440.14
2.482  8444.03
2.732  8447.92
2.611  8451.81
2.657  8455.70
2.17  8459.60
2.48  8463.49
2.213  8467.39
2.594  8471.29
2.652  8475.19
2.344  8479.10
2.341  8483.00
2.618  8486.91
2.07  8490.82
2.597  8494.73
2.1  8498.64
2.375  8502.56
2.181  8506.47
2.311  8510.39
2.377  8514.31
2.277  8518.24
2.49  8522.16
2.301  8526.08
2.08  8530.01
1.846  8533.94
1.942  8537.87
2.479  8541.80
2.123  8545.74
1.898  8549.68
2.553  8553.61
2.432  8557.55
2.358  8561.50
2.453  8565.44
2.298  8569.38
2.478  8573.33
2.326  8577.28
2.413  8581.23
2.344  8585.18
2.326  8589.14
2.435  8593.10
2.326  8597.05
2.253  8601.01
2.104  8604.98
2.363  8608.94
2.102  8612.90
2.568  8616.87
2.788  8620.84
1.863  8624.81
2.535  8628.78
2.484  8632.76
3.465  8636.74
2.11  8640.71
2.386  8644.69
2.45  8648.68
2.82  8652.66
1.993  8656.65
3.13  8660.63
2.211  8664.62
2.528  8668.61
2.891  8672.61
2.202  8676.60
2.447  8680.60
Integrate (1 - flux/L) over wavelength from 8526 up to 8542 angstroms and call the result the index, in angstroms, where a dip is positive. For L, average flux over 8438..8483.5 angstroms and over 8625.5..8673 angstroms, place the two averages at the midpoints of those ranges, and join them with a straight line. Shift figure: 2.7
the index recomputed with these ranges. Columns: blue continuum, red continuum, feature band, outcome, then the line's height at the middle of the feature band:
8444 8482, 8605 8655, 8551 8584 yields 1.06 angstroms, 2.48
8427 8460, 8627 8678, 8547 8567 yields 1.36 angstroms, 2.5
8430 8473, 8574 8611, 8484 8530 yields 1.15 angstroms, 2.39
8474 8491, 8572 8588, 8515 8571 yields 3.39 angstroms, 2.4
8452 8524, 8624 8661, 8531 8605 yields 5.10 angstroms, 2.45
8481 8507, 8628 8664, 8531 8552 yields 3.01 angstroms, 2.41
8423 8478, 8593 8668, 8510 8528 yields 0.66 angstroms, 2.45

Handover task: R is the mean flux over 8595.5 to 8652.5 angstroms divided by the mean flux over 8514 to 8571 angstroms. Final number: 1.08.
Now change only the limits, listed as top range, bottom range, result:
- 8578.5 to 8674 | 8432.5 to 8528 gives 1.02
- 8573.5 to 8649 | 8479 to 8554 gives 1.06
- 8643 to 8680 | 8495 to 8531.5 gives 1.09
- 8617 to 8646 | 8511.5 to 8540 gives 1.15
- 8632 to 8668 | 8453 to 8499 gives 1.06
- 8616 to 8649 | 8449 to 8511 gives 1.05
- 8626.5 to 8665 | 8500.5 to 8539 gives 1.15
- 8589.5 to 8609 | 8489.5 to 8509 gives 1.01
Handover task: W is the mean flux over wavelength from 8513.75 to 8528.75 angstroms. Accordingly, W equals 2.35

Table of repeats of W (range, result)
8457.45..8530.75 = 2.35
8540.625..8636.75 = 2.37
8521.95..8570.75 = 2.24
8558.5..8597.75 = 2.38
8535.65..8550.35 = 2.12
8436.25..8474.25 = 2.47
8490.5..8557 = 2.24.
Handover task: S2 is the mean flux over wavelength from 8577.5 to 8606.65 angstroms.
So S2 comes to 2.32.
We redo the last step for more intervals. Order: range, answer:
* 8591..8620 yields 2.33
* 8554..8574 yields 2.41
